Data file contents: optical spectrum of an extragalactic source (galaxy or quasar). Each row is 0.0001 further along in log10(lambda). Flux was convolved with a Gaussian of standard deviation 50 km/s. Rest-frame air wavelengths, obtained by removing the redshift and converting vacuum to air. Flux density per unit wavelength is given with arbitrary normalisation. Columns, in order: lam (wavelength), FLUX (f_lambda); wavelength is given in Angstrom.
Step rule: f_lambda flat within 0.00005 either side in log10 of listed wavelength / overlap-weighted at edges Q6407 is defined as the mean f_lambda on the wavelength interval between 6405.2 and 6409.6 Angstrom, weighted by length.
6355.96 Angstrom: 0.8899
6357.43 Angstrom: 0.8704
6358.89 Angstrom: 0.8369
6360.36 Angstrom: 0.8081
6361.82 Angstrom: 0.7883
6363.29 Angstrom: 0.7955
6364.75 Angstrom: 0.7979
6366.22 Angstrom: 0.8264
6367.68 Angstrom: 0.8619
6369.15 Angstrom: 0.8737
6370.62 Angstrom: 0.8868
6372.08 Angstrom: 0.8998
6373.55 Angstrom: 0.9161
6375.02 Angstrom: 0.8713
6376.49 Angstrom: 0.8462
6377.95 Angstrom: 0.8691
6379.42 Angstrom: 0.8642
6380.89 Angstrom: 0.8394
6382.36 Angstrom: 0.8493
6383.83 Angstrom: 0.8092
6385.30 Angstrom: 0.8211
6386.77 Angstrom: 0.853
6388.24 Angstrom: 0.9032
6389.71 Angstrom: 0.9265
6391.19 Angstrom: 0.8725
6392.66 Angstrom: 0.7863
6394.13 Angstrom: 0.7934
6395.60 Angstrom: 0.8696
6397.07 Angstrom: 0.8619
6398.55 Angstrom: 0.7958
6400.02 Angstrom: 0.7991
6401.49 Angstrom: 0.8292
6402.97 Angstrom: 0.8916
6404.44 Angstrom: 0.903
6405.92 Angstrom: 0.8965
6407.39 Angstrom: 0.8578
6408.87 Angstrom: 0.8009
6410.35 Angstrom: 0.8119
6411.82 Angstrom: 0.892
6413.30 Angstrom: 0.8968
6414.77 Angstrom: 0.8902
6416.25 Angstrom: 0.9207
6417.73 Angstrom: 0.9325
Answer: 0.852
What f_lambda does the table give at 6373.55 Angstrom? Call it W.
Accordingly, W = 0.9161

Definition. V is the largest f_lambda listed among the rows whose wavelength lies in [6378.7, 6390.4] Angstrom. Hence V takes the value 0.9265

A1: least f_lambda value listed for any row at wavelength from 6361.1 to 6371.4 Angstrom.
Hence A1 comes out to 0.7883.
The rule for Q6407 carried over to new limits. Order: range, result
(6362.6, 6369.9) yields 0.831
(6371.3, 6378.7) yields 0.881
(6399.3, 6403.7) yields 0.84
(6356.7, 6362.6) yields 0.825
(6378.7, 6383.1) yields 0.851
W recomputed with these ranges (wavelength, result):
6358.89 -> 0.8369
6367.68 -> 0.8619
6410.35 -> 0.8119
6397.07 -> 0.8619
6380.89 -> 0.8394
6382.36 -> 0.8493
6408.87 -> 0.8009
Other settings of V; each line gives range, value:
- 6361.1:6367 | 0.8264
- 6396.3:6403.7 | 0.8916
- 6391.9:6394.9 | 0.7934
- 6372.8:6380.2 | 0.9161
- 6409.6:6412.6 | 0.892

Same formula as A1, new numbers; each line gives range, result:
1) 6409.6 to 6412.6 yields 0.8119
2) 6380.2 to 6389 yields 0.8092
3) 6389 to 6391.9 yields 0.8725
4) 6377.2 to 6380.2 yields 0.8642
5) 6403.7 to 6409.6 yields 0.8009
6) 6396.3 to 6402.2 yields 0.7958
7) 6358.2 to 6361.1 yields 0.8081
